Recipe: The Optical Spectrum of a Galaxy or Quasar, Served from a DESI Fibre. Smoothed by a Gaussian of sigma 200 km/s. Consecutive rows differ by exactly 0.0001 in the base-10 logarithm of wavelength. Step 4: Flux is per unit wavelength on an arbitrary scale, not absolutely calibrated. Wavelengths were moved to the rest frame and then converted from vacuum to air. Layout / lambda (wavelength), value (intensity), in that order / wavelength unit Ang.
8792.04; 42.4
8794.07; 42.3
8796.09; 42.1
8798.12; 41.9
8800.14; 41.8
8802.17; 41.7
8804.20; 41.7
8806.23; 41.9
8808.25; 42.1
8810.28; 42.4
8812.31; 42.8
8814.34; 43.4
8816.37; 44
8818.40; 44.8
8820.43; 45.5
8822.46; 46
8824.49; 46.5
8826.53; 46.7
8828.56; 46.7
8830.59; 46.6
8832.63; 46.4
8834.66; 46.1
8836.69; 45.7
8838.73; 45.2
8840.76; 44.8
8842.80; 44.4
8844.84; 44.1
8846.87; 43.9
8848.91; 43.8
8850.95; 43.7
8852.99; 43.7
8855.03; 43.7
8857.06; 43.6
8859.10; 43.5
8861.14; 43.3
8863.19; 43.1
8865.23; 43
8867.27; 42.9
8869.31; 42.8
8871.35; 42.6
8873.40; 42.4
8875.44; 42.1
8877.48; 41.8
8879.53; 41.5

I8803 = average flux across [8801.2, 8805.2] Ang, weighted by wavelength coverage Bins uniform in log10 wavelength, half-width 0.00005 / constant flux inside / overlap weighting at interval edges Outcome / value 41.7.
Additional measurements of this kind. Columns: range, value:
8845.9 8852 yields 43.8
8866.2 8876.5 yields 42.6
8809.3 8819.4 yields 43.5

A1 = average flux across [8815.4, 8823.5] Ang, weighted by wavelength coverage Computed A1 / 45.1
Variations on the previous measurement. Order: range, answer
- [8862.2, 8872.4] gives 42.9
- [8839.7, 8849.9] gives 44.2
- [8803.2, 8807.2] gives 41.8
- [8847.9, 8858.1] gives 43.7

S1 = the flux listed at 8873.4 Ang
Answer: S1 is 42.4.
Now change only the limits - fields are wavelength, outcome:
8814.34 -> 43.4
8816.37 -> 44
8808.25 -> 42.1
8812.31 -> 42.8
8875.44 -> 42.1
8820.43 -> 45.5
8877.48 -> 41.8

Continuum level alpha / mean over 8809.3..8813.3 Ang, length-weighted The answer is 42.6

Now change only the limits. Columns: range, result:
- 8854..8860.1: 43.7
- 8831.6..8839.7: 45.8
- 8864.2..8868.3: 43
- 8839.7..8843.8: 44.6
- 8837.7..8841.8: 45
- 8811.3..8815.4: 43.1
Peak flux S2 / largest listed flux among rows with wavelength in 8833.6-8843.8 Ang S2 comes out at 46.1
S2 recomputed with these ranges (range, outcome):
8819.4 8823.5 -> 46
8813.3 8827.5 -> 46.7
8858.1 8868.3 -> 43.5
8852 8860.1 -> 43.7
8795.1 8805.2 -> 42.1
